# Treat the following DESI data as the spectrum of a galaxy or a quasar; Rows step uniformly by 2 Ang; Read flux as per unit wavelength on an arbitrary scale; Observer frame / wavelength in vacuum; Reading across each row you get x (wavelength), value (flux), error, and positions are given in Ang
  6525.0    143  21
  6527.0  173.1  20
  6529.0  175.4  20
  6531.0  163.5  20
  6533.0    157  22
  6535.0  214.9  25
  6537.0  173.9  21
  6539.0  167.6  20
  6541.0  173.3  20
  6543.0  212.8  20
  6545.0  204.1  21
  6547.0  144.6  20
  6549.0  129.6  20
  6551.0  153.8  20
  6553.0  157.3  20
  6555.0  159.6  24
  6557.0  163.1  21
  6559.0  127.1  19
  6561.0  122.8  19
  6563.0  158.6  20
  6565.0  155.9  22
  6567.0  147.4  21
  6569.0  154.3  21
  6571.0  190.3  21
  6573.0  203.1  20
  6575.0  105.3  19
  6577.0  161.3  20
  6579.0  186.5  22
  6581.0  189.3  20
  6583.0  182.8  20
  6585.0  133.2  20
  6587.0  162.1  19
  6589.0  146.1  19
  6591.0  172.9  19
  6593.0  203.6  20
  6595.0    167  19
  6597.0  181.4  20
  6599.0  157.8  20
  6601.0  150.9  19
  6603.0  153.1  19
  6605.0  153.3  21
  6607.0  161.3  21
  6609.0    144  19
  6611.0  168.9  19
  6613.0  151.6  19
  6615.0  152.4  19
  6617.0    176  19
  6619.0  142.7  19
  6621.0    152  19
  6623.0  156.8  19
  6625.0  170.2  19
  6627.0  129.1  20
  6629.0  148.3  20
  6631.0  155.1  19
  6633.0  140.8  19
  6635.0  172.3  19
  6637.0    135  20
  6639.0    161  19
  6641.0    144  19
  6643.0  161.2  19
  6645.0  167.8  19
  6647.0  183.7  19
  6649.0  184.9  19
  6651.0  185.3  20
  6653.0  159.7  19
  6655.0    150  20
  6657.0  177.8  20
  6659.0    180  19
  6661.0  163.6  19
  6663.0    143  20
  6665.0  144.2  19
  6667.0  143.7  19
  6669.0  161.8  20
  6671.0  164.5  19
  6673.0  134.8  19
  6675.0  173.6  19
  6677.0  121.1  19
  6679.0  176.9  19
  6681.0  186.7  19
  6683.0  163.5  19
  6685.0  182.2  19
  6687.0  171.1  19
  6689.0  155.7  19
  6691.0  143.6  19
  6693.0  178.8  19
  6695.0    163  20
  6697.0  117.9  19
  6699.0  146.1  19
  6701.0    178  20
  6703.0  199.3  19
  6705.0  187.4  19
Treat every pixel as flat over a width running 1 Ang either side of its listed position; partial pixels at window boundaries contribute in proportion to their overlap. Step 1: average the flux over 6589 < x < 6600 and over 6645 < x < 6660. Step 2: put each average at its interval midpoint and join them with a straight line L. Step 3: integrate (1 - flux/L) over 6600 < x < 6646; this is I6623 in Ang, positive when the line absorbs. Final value 5.20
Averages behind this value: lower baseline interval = 174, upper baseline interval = 174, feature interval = 154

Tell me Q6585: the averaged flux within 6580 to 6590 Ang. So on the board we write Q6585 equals 163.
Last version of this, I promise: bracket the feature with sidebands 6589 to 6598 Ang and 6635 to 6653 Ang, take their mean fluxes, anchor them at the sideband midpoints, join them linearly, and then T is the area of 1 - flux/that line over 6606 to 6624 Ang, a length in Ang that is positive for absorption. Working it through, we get 1.7 Ang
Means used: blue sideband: 177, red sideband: 165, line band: 156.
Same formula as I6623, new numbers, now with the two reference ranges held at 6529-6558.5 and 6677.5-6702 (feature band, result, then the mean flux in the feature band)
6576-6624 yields 1.1 Ang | 163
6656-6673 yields 0.6 Ang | 158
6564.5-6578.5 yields 0.6 Ang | 161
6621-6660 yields 0.9 Ang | 161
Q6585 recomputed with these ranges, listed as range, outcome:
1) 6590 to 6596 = 181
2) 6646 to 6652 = 185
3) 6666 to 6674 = 151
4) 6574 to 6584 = 165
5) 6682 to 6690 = 168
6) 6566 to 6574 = 174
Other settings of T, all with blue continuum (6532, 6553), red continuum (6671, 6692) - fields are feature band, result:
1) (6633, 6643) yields 0.73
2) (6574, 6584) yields 0.26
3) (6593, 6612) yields 0.62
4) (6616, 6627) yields 0.61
